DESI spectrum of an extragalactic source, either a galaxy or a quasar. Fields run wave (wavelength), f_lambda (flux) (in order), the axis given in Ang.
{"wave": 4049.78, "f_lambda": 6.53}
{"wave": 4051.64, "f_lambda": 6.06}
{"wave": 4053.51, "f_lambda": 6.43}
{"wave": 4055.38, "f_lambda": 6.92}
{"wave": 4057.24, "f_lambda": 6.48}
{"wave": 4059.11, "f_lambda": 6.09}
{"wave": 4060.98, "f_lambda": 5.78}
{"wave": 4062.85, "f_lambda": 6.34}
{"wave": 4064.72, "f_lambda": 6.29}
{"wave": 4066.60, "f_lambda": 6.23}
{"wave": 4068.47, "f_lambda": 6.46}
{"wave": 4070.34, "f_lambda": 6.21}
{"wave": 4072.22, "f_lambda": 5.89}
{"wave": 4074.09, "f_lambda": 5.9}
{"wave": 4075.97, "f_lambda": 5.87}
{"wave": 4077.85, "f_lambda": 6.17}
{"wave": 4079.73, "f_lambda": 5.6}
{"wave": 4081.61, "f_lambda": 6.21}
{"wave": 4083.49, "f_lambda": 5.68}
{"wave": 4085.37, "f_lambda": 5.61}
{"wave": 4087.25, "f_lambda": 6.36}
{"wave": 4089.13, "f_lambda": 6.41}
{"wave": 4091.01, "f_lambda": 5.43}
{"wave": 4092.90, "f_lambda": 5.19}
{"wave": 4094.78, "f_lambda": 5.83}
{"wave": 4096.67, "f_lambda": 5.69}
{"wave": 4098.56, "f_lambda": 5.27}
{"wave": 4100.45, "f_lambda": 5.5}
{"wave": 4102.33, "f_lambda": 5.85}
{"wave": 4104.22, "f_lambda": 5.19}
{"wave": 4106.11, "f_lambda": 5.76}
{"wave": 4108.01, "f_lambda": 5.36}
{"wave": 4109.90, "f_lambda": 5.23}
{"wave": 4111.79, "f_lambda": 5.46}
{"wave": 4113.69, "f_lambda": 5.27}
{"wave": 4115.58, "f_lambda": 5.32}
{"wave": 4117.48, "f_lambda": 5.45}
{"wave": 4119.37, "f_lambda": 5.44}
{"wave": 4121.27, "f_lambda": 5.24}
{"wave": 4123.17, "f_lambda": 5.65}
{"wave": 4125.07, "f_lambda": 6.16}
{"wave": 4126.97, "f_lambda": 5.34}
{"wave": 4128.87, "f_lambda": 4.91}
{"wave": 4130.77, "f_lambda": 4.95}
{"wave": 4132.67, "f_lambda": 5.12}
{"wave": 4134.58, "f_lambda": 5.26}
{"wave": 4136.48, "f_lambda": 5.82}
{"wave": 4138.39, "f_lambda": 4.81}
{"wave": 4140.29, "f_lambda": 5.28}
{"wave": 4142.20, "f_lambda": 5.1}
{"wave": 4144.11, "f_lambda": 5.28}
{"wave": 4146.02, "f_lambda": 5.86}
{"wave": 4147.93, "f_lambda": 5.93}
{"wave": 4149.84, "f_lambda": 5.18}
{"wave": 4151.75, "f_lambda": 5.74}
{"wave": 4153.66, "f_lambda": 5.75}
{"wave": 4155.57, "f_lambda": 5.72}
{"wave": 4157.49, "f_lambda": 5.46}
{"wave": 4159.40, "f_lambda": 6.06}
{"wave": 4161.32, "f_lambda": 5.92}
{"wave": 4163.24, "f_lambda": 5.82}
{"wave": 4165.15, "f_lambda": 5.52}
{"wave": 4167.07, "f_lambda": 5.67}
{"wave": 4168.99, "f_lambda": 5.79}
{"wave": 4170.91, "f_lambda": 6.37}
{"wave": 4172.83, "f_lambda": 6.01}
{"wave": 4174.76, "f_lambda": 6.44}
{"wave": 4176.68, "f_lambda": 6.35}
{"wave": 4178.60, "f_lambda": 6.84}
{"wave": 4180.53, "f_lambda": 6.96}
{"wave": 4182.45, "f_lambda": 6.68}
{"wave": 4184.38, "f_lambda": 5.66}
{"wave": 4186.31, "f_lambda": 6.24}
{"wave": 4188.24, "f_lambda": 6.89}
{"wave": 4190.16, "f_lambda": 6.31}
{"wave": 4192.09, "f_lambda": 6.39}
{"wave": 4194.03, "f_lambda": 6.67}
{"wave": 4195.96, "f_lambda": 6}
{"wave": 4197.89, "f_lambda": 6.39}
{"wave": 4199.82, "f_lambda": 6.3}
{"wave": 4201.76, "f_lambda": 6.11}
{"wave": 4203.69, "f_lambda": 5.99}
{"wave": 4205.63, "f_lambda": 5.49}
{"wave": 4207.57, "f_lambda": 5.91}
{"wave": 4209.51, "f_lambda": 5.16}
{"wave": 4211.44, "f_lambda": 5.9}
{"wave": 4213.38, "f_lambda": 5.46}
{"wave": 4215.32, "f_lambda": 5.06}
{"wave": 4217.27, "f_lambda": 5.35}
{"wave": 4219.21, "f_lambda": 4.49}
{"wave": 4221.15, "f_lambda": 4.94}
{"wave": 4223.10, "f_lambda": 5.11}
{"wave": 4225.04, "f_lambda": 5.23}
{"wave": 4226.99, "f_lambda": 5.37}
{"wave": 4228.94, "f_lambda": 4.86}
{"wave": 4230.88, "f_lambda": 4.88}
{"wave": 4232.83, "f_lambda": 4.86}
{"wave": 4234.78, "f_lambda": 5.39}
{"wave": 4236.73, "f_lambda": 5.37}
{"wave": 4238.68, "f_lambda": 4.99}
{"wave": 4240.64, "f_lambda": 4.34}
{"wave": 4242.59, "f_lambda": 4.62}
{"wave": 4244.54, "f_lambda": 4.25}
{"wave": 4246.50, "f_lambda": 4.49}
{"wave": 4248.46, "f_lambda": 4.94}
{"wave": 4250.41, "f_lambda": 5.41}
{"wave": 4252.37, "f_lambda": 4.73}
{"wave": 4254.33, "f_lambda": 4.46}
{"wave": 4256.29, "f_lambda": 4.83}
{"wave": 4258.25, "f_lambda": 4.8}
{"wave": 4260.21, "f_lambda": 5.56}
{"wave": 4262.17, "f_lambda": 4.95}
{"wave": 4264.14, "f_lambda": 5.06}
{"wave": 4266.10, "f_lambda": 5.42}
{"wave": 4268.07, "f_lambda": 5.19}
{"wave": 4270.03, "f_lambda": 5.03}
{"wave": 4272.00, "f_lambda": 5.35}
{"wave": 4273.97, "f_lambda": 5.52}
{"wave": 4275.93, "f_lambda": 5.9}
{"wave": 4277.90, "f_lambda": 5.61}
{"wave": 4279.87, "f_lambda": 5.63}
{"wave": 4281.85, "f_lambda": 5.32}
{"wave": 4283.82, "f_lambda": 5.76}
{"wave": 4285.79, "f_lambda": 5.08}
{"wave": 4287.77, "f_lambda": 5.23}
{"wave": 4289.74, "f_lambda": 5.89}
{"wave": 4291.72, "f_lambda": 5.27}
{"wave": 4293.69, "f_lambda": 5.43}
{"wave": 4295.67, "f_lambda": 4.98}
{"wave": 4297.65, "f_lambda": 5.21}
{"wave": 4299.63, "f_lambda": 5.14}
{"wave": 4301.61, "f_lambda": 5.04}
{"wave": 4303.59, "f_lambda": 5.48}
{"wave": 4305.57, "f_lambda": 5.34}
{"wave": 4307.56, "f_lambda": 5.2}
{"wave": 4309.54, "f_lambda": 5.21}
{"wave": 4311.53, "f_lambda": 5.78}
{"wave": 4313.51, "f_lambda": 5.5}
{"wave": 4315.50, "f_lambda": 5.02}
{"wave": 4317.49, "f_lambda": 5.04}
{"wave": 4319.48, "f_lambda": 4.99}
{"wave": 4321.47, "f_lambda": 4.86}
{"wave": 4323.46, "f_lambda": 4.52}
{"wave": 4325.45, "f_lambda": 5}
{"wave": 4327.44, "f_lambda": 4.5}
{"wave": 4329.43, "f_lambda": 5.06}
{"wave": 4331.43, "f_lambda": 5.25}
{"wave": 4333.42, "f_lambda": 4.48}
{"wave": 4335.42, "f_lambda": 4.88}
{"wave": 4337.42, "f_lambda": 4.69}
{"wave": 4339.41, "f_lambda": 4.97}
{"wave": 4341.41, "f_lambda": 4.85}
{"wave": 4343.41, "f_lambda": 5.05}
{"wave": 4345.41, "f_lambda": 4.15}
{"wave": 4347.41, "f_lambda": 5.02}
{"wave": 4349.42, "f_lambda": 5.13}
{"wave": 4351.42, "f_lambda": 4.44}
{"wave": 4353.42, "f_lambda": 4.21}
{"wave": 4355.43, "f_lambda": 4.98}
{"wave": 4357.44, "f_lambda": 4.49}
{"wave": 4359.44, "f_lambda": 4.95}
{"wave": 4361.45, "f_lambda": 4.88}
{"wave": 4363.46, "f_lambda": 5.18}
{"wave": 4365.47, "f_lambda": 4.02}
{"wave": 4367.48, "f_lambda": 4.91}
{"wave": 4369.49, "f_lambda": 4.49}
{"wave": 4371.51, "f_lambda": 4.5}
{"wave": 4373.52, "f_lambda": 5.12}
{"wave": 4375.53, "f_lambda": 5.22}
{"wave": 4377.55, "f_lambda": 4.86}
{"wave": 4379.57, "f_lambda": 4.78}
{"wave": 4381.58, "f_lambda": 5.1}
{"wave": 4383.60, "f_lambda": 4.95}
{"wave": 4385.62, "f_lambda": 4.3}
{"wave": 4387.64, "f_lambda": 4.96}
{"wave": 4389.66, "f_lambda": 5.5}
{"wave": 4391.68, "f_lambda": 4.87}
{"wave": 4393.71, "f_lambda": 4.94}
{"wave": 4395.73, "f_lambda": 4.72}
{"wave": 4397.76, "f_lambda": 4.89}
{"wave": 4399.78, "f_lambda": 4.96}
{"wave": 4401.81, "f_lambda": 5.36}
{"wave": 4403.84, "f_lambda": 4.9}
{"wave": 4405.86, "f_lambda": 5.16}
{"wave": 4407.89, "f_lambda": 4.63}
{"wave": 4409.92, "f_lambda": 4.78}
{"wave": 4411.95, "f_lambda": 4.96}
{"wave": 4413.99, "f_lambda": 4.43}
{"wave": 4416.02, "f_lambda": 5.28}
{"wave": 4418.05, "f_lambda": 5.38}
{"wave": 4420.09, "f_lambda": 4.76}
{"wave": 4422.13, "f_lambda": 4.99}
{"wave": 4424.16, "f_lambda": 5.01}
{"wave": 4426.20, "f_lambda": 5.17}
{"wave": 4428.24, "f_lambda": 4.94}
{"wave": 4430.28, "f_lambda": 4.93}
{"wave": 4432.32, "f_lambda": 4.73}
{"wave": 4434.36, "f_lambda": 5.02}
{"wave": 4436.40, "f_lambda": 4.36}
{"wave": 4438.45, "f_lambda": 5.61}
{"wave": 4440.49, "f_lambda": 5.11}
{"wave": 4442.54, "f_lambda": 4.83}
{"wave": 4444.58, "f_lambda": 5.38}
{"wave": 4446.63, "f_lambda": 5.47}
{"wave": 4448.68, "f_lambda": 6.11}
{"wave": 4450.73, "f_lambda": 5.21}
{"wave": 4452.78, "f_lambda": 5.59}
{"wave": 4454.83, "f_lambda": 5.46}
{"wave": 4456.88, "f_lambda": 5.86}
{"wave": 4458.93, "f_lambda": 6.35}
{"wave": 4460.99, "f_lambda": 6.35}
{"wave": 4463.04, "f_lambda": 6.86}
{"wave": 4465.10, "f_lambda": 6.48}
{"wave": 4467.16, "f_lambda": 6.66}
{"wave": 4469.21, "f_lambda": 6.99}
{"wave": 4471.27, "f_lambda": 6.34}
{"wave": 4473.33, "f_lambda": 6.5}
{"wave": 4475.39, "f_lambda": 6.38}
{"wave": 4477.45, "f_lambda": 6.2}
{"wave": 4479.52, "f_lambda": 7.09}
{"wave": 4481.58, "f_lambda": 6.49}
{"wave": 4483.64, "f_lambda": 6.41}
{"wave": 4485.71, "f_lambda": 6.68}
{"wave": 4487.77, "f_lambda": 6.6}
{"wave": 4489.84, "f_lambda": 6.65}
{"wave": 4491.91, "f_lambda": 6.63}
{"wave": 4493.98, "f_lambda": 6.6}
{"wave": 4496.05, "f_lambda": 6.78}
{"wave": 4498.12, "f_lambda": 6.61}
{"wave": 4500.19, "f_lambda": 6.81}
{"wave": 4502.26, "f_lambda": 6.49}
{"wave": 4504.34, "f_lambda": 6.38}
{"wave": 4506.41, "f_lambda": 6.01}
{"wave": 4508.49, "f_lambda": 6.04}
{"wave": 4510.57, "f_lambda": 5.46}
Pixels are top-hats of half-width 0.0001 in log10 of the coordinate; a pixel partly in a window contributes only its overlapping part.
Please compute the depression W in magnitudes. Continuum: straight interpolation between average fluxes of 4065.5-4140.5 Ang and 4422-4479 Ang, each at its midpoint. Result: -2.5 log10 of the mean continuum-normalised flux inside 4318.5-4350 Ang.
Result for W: 0.17 mag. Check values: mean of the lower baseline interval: 5.61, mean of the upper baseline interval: 5.7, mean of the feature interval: 4.83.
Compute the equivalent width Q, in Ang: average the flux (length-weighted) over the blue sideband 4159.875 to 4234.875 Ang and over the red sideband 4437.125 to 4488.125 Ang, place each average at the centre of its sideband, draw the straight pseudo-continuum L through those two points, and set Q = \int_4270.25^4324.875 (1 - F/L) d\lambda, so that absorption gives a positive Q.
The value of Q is 5.8 Ang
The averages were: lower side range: 5.82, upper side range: 6.11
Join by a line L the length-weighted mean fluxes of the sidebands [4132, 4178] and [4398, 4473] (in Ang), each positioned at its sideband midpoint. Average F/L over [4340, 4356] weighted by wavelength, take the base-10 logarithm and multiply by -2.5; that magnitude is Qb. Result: 0.164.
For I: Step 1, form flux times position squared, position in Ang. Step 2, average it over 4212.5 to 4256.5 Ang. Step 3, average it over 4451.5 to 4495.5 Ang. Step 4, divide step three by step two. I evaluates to 1.46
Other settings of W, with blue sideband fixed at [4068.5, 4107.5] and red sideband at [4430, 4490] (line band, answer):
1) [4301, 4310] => 0.122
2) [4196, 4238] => 0.083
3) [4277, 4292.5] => 0.078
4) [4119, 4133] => 0.088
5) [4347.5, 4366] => 0.243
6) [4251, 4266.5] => 0.181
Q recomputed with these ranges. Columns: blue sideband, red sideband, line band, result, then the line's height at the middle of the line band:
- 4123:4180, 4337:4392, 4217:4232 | 1.0 Ang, 5.38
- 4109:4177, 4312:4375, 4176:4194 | -3.6 Ang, 5.41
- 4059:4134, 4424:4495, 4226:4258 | 5.1 Ang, 5.78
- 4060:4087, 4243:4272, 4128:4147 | 1.4 Ang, 5.65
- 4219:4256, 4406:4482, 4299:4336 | 0.6 Ang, 5.15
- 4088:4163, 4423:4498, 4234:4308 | 6.9 Ang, 5.69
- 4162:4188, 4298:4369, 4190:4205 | -0.6 Ang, 6.02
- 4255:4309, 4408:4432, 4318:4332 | 0.8 Ang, 5.19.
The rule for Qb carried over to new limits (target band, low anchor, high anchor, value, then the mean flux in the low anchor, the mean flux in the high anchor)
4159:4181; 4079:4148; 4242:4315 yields -0.14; 5.5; 5.21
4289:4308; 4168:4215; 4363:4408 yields 0.03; 6.16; 4.89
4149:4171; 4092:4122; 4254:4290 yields -0.07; 5.44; 5.3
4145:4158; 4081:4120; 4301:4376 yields -0.04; 5.59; 4.9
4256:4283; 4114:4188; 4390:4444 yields 0.01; 5.72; 4.96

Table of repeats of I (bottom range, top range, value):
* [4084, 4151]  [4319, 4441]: 1.01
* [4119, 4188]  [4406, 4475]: 1.09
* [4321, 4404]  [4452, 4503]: 1.41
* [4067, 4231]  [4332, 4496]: 1.06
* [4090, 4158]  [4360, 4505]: 1.18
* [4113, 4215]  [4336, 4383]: 0.90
